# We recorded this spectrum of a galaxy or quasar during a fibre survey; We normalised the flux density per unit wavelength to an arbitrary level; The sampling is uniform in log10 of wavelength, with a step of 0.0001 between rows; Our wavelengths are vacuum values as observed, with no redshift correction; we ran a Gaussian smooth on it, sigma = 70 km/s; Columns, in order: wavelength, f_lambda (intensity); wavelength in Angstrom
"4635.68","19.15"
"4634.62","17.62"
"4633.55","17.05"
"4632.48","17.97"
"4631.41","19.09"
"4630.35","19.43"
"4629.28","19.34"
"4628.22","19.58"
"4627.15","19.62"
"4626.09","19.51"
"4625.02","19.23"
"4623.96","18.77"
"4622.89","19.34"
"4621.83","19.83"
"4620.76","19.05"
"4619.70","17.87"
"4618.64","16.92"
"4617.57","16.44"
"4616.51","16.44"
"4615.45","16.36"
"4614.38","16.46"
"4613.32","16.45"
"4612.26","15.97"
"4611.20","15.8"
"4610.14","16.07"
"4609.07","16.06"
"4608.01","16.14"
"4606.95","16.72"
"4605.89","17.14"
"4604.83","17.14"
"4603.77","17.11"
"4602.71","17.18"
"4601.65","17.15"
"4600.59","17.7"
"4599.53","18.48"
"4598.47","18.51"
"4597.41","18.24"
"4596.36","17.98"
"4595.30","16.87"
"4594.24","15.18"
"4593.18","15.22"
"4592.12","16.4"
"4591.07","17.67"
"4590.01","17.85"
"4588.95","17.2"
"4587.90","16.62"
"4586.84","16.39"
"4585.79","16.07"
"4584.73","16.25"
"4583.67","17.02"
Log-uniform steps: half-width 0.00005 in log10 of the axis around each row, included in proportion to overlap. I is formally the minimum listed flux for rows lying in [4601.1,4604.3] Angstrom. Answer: 17.11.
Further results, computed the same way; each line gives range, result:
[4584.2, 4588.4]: 16.07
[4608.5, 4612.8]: 15.8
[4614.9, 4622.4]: 16.36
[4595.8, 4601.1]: 17.7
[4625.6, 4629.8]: 19.34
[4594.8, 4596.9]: 16.87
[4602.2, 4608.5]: 16.14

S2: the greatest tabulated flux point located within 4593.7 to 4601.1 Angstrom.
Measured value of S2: 18.51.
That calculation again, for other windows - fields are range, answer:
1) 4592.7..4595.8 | 16.87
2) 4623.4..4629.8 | 19.62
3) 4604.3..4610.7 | 17.14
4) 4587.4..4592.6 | 17.85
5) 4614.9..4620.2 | 17.87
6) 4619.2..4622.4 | 19.83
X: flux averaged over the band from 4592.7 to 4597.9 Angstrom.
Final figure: 16.7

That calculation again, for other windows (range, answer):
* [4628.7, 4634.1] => 18.6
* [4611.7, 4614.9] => 16.3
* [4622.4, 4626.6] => 19.2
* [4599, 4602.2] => 17.8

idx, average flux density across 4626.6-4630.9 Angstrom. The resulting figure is 19.5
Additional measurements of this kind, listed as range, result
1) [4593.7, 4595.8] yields 16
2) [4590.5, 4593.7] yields 16.5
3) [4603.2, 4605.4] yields 17.1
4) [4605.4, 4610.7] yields 16.4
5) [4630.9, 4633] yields 18.5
